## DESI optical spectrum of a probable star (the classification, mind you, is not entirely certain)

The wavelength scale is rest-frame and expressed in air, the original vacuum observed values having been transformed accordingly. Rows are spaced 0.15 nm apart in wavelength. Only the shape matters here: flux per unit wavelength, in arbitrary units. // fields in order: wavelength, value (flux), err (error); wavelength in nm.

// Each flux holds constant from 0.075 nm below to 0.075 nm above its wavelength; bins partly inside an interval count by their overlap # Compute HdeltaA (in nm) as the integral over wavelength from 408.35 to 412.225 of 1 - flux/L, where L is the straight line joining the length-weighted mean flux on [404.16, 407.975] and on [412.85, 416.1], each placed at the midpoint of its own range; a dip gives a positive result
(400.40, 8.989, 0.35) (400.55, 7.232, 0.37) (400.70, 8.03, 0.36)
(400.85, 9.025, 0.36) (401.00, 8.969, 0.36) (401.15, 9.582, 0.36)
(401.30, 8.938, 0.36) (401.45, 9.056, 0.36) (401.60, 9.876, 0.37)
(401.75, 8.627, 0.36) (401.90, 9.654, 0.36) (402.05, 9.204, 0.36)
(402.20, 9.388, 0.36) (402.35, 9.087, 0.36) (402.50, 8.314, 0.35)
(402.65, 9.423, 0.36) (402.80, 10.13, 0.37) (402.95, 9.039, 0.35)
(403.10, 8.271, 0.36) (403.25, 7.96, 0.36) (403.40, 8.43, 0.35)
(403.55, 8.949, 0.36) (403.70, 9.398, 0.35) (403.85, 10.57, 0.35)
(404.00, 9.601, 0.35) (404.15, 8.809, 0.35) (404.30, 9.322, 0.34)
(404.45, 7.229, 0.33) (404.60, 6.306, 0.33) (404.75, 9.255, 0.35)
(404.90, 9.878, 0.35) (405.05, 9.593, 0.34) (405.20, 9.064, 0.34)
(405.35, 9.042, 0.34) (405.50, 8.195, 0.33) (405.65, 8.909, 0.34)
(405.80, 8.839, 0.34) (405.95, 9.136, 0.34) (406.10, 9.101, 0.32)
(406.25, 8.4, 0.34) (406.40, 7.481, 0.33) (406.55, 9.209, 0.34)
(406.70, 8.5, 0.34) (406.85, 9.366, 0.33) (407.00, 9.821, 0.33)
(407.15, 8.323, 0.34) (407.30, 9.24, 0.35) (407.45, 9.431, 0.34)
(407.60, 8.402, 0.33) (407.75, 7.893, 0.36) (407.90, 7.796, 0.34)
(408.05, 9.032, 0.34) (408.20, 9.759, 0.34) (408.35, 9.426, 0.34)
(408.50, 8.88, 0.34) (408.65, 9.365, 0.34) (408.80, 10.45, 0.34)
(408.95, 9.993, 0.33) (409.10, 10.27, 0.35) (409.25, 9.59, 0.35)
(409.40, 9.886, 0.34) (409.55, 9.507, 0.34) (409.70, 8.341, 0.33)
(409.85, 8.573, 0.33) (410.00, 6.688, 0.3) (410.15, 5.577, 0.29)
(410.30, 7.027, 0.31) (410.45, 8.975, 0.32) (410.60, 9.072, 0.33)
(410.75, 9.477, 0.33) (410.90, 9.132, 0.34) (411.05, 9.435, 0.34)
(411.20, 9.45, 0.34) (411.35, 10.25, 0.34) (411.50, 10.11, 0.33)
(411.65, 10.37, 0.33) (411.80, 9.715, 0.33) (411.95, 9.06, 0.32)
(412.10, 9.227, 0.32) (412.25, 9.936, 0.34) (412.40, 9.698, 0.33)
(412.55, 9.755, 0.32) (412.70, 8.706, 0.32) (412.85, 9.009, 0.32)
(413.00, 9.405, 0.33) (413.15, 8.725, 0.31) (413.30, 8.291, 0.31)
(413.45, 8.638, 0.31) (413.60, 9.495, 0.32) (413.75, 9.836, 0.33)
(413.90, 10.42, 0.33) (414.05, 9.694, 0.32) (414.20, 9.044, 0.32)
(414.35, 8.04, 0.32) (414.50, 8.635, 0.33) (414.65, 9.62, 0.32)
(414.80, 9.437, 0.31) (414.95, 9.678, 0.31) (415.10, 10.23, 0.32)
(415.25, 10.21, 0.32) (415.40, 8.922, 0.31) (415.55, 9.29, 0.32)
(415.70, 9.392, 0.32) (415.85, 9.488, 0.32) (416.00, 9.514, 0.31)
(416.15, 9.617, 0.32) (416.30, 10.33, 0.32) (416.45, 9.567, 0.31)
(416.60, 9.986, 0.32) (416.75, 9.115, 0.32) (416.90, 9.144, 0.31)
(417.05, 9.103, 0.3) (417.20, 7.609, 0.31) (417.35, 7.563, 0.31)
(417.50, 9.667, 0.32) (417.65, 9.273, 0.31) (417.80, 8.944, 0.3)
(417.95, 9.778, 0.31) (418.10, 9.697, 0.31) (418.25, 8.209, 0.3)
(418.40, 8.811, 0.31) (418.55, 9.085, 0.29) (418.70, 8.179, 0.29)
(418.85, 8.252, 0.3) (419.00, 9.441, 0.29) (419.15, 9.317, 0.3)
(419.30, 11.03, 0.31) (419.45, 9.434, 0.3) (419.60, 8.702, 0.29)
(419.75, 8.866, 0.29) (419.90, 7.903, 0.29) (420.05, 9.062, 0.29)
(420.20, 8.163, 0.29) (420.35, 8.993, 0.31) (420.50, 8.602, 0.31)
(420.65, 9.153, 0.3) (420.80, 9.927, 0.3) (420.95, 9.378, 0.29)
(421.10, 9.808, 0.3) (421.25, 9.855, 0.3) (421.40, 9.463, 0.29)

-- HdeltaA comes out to -0.06 nm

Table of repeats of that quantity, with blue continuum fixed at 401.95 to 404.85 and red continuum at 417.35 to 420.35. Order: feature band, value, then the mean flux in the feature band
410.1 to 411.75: -0.02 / 9.05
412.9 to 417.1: -0.19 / 9.39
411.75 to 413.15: -0.06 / 9.35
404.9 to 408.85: -0.02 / 8.96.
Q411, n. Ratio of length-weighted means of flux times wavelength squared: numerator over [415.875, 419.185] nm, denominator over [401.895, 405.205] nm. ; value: 1.09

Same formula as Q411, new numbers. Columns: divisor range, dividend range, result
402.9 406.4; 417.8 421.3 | 1.11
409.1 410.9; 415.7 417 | 1.16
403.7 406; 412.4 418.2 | 1.09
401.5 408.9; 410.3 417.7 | 1.09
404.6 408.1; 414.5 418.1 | 1.12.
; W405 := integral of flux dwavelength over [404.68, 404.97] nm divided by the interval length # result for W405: 9.57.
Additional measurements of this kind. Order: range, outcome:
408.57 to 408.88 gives 9.89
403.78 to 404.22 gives 9.66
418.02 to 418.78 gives 8.8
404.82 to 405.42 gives 9.4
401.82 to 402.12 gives 9.42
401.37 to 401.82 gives 9.19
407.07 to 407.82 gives 8.67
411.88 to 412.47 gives 9.48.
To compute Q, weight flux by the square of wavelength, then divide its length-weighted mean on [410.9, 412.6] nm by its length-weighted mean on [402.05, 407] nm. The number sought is 1.1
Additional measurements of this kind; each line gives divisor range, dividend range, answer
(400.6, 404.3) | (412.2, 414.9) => 1.07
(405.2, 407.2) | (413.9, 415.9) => 1.11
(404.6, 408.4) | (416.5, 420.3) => 1.07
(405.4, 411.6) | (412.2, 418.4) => 1.07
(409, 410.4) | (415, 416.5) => 1.18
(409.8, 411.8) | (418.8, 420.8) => 1.07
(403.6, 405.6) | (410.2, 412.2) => 1.07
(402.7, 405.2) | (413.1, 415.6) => 1.10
